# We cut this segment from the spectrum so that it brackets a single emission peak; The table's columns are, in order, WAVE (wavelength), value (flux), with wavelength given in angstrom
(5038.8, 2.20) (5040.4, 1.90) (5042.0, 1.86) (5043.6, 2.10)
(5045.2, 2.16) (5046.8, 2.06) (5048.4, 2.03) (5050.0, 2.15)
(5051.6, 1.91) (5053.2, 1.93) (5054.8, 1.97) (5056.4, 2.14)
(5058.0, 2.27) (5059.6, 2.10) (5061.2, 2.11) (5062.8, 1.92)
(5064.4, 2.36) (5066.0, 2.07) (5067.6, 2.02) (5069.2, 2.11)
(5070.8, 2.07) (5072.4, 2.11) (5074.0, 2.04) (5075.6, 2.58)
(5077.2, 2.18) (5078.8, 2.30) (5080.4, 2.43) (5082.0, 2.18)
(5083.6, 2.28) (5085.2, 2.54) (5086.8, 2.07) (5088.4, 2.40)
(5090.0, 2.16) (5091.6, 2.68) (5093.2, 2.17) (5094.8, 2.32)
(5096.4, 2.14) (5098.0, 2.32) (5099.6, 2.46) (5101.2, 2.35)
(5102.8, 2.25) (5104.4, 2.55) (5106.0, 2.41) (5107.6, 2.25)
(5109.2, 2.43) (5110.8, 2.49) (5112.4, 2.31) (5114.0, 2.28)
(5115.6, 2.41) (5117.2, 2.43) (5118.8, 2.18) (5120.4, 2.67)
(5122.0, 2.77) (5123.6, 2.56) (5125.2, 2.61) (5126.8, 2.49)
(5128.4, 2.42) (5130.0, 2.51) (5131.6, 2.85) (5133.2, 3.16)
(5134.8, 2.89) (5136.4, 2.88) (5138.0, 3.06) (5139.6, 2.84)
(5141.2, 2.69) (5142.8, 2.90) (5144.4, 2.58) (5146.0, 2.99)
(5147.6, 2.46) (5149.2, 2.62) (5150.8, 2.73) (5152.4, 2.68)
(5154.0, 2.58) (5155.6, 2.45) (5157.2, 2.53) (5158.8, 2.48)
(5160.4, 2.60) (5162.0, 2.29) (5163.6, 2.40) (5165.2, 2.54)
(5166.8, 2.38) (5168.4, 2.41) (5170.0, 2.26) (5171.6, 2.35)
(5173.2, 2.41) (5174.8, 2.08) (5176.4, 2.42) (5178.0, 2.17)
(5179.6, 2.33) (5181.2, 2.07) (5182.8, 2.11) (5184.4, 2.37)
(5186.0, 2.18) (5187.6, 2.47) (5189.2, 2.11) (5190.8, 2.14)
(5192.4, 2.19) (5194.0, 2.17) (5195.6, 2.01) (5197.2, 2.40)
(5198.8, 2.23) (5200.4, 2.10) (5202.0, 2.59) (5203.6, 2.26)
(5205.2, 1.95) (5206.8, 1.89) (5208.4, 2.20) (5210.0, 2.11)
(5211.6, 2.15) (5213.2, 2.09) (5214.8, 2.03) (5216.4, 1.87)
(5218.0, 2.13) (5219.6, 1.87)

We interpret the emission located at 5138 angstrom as C III]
